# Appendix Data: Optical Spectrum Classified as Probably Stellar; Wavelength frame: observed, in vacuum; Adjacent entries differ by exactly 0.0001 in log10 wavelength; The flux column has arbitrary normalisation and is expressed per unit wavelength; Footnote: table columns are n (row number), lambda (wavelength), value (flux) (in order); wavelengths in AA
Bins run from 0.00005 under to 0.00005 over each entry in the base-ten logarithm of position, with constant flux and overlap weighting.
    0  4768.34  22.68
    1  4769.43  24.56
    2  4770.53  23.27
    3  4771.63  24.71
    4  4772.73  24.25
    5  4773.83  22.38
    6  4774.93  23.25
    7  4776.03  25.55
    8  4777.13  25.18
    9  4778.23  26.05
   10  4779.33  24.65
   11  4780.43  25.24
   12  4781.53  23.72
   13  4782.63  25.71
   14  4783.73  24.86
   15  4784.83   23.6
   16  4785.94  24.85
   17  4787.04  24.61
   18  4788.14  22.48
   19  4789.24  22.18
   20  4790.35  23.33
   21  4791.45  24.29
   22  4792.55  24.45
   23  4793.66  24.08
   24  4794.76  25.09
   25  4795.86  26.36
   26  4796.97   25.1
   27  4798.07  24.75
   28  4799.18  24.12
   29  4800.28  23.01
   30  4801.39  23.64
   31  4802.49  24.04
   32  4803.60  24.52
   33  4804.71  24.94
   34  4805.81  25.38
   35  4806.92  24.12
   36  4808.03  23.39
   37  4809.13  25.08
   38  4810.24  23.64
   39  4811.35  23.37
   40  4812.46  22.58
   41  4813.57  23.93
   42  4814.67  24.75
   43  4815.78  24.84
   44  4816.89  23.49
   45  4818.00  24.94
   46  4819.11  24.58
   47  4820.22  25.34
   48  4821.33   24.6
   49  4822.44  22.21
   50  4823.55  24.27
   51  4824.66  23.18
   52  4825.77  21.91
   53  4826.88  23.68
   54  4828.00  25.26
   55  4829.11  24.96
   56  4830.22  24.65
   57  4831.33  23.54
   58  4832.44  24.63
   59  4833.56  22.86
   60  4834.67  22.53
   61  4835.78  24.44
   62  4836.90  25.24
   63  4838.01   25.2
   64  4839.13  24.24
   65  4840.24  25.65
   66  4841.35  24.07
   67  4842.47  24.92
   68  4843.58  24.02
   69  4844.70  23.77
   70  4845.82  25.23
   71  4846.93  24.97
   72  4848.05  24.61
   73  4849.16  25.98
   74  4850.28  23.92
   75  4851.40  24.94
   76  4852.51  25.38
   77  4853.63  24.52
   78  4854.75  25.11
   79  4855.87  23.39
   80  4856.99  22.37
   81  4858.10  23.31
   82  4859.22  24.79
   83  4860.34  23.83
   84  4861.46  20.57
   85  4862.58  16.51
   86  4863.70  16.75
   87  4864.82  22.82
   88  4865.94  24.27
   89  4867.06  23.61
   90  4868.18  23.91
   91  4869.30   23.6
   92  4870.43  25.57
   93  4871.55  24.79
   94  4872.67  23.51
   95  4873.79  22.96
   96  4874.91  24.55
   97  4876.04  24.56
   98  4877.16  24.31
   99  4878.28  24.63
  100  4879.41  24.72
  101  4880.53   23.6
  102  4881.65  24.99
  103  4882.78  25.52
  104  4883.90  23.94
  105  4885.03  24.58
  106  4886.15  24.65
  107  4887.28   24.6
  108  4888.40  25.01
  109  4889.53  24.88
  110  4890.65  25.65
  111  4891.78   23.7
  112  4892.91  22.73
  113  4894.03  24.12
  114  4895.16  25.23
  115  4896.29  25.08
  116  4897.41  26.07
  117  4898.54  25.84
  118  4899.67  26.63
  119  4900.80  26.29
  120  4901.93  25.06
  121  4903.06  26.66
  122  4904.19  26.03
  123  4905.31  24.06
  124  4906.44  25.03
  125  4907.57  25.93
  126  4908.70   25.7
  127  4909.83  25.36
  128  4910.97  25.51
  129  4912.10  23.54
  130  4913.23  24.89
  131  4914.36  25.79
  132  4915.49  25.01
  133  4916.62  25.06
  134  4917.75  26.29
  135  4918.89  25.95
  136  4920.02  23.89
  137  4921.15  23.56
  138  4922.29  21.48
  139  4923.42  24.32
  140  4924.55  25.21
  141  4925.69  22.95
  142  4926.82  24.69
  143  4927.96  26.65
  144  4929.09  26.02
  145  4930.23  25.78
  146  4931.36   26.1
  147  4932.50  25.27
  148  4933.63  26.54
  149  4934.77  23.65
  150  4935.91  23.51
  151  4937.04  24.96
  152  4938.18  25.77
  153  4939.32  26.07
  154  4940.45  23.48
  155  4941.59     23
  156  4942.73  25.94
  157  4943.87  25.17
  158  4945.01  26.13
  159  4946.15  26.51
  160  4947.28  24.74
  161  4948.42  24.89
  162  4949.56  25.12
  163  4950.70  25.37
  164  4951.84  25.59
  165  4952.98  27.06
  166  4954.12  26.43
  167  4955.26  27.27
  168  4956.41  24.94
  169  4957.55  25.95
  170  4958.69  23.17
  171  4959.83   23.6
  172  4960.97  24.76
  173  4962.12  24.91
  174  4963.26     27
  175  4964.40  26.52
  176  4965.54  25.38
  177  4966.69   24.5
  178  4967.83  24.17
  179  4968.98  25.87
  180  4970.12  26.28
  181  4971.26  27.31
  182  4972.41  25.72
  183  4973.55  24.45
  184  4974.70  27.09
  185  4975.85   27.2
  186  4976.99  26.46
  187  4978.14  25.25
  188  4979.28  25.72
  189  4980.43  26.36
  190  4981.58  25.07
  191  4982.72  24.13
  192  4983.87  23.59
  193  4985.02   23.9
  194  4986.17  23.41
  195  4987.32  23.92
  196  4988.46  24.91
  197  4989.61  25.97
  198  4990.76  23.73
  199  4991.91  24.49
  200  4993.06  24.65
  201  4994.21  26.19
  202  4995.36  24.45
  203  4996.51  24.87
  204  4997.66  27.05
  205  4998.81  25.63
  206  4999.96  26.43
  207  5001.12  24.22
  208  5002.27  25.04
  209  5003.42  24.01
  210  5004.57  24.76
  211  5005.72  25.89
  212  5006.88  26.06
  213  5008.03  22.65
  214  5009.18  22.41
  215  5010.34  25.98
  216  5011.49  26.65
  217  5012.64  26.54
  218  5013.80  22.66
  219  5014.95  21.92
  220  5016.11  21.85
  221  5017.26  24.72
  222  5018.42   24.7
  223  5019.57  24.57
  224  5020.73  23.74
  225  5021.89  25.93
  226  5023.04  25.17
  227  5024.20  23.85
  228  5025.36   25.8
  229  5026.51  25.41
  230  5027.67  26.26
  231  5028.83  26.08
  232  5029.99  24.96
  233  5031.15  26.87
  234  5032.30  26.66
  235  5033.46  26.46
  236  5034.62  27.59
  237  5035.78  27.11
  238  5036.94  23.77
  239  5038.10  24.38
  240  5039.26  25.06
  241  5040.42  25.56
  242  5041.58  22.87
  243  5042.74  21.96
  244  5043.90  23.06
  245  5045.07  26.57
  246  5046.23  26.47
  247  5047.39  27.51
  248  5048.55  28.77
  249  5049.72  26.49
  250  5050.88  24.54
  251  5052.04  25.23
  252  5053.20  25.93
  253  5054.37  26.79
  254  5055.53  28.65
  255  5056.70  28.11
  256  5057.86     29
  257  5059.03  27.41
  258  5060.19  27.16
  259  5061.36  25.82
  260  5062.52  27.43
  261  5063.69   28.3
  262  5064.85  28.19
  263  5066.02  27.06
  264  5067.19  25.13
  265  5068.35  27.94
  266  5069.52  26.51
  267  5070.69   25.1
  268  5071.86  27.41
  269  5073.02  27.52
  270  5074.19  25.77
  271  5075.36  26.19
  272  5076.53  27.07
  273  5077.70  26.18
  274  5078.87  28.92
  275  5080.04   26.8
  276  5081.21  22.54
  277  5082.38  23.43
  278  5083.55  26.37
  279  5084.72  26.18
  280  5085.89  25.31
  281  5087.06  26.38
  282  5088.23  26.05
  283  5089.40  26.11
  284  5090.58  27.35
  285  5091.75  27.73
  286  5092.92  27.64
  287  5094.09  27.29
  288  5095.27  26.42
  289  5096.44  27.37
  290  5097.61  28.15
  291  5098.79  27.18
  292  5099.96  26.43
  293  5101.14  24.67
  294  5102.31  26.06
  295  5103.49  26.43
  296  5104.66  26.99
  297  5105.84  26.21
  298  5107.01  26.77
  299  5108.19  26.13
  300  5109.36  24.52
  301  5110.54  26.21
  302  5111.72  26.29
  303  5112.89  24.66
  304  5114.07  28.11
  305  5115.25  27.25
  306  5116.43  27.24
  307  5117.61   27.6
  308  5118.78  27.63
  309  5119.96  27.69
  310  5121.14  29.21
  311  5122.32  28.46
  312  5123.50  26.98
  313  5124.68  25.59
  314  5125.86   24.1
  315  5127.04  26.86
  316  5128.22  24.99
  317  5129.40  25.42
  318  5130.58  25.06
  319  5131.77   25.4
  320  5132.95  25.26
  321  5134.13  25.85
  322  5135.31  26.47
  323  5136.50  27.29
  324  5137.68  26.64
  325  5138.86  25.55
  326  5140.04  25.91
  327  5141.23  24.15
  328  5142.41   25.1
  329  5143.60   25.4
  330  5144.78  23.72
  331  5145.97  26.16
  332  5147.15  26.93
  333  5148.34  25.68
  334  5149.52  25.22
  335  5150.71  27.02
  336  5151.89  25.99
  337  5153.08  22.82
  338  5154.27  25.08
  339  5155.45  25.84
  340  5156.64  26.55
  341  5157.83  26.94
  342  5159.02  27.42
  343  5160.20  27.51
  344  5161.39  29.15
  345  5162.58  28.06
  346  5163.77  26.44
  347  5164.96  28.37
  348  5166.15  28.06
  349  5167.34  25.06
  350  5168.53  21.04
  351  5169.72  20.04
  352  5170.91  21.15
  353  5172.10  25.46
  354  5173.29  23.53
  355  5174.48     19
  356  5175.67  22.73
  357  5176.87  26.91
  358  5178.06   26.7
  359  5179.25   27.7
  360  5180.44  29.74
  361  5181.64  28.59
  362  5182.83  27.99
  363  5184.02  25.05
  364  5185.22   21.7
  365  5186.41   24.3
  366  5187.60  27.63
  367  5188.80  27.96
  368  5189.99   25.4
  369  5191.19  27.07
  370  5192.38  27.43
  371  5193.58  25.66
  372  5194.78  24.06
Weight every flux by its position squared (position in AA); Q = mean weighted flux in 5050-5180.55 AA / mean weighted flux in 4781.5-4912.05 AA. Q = 1.2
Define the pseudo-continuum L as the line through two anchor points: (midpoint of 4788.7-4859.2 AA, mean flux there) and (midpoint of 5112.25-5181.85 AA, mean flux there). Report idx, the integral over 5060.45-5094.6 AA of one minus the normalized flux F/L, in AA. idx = -1.3 AA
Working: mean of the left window 24.2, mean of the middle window 26.5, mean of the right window 25.9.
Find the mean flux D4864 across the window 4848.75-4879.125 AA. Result 23.5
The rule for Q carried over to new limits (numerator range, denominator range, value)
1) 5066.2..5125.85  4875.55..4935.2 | 1.15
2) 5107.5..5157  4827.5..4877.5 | 1.22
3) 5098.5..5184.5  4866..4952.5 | 1.14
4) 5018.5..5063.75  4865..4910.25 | 1.11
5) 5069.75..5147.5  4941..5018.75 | 1.10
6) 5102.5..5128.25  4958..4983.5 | 1.11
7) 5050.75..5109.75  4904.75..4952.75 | 1.13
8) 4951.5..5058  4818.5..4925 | 1.10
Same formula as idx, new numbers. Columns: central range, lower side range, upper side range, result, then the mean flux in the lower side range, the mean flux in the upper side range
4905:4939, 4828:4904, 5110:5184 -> -0.5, 24.2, 26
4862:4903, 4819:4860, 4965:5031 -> 0.5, 24.3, 25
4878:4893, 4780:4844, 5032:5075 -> 0.2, 24.2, 26.4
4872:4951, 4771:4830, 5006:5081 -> 0.1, 24.2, 25.8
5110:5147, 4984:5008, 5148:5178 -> -1.5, 24.9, 25.3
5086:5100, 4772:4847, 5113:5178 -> -0.8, 24.3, 25.8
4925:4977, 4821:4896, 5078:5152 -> -1.3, 24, 26.3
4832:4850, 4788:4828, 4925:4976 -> -0.1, 24.1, 25.4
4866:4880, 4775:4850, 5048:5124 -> 0.4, 24.3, 26.7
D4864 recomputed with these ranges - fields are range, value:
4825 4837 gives 23.9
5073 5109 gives 26.4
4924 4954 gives 25.3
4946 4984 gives 25.6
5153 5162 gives 26.6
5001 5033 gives 24.9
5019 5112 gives 26.2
